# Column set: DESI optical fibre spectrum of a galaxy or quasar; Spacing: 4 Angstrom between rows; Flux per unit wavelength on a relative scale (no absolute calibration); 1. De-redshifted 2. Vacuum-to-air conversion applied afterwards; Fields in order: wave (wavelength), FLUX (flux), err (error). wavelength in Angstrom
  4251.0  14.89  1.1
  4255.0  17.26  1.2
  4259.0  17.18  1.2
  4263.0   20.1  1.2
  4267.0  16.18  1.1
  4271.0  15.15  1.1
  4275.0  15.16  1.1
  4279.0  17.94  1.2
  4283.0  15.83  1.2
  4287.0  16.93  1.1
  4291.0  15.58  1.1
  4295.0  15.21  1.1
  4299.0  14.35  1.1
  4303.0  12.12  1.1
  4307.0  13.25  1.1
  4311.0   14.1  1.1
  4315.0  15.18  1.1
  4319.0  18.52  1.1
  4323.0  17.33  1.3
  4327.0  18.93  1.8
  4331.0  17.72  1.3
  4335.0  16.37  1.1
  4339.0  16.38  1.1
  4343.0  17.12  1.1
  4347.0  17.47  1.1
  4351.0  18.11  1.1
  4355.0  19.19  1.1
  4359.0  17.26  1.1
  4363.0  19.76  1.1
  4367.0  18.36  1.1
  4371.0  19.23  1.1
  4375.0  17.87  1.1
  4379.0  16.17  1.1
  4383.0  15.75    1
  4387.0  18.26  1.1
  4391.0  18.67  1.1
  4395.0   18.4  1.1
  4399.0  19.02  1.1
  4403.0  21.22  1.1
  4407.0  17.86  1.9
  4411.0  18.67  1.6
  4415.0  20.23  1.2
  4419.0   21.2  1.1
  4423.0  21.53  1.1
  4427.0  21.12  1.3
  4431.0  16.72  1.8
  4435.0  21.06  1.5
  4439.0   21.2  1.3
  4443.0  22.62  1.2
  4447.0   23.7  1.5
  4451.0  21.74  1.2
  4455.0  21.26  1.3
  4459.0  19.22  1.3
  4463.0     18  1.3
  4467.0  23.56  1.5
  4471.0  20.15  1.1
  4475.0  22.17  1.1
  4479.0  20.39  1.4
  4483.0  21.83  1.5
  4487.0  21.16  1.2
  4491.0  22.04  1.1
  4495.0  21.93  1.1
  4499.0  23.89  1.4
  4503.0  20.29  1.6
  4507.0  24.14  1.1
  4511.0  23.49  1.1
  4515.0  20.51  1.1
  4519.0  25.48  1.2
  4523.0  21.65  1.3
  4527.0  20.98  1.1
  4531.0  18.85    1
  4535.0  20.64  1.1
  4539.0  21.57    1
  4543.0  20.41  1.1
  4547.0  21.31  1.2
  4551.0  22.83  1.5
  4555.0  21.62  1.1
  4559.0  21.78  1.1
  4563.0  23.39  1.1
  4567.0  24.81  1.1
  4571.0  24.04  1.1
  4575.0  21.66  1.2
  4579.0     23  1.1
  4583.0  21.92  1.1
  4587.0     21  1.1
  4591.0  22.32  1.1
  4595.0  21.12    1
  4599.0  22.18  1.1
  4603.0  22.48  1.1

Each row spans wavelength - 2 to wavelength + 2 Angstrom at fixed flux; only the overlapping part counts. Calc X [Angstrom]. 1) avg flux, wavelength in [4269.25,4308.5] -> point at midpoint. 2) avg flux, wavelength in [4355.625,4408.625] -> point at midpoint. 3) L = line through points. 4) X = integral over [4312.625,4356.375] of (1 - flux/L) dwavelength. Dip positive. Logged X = -1.87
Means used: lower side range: 15.2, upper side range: 18.3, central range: 17.4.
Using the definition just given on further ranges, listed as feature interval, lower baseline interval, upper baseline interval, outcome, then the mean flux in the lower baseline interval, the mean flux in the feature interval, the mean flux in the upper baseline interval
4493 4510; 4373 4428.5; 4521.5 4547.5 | -1.9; 19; 22.6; 20.7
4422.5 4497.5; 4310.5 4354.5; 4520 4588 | -4.6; 17.2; 21.1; 21.9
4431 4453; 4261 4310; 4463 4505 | -1.4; 15.6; 21.6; 21.6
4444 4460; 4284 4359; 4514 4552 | -1.8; 16.3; 21.7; 21.4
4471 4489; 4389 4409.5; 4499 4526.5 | 0.3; 19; 21.2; 22.6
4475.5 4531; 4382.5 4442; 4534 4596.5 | -2.5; 19.5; 22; 22.1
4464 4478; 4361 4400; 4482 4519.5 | -0.2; 18.1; 21.6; 22.4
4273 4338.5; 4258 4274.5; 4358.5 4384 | 5.3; 17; 15.9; 17.9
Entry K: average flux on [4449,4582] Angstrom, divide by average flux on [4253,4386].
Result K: 1.3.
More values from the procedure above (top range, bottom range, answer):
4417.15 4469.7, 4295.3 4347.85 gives 1.31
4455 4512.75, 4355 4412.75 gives 1.18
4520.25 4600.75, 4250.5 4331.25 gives 1.36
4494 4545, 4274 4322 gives 1.42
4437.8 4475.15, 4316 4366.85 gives 1.20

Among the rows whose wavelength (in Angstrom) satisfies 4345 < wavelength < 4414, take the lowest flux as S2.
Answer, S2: 15.75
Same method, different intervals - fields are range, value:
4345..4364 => 17.26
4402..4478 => 16.72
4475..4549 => 18.85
